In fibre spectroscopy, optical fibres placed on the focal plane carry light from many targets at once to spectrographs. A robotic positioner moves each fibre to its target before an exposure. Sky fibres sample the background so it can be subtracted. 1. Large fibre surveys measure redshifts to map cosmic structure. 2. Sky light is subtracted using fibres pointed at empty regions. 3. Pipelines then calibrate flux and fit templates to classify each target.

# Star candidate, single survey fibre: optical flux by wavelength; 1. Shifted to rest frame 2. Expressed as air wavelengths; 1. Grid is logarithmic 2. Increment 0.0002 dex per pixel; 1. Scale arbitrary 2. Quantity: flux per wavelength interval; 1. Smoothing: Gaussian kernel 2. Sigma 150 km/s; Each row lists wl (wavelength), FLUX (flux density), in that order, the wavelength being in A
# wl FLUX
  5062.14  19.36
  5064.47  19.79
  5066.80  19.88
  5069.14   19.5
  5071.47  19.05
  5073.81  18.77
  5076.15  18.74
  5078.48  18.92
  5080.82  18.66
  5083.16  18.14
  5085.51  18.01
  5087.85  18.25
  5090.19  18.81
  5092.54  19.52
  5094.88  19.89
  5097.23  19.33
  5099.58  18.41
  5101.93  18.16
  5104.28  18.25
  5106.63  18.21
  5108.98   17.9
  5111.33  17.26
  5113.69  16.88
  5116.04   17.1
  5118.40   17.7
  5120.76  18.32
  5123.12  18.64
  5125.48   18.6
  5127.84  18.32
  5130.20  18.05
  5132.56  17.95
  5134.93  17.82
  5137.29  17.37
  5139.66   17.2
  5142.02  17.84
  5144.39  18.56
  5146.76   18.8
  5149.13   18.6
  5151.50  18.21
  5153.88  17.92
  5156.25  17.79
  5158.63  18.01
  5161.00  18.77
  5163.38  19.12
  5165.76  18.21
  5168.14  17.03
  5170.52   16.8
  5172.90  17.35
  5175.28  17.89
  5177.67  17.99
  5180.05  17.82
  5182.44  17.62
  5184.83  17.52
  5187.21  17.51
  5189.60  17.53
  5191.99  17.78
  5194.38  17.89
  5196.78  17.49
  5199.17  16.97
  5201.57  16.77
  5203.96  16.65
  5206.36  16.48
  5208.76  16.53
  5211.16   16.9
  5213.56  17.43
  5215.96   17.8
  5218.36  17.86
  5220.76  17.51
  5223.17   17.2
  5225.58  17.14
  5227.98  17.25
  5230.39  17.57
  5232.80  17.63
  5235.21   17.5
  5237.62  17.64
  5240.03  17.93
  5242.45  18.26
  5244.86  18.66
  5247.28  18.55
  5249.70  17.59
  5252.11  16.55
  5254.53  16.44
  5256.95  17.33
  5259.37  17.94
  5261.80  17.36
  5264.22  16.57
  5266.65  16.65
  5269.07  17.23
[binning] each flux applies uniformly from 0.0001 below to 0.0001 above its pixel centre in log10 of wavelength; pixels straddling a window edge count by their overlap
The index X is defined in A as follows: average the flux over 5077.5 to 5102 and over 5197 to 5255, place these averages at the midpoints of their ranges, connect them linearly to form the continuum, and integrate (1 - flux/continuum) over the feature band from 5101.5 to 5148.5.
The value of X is 1.1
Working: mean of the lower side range 18.8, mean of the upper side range 17.4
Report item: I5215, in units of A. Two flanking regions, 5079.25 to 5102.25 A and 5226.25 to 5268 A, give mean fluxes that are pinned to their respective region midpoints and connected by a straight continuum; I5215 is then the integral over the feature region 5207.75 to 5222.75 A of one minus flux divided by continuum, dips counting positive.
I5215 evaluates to 0.3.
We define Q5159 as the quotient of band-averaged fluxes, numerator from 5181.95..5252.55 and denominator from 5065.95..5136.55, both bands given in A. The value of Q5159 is 0.95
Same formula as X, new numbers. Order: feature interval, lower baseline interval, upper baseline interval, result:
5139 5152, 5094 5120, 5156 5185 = -0.2 A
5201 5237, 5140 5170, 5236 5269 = 1.0 A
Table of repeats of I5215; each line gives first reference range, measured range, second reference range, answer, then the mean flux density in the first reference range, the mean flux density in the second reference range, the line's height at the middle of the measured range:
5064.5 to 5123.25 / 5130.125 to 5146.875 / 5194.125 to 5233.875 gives 0.13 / 18.5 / 17.2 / 18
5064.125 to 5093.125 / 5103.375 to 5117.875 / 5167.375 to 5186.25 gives 0.67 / 18.9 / 17.5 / 18.4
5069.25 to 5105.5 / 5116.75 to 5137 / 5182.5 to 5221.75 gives 0.15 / 18.7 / 17.3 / 18.2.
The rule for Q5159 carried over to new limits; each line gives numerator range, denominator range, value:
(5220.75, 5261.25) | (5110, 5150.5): 0.98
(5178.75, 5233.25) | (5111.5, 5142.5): 0.97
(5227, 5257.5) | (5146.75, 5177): 0.98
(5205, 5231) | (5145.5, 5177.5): 0.96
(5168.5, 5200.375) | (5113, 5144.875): 0.98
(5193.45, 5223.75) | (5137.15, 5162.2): 0.95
